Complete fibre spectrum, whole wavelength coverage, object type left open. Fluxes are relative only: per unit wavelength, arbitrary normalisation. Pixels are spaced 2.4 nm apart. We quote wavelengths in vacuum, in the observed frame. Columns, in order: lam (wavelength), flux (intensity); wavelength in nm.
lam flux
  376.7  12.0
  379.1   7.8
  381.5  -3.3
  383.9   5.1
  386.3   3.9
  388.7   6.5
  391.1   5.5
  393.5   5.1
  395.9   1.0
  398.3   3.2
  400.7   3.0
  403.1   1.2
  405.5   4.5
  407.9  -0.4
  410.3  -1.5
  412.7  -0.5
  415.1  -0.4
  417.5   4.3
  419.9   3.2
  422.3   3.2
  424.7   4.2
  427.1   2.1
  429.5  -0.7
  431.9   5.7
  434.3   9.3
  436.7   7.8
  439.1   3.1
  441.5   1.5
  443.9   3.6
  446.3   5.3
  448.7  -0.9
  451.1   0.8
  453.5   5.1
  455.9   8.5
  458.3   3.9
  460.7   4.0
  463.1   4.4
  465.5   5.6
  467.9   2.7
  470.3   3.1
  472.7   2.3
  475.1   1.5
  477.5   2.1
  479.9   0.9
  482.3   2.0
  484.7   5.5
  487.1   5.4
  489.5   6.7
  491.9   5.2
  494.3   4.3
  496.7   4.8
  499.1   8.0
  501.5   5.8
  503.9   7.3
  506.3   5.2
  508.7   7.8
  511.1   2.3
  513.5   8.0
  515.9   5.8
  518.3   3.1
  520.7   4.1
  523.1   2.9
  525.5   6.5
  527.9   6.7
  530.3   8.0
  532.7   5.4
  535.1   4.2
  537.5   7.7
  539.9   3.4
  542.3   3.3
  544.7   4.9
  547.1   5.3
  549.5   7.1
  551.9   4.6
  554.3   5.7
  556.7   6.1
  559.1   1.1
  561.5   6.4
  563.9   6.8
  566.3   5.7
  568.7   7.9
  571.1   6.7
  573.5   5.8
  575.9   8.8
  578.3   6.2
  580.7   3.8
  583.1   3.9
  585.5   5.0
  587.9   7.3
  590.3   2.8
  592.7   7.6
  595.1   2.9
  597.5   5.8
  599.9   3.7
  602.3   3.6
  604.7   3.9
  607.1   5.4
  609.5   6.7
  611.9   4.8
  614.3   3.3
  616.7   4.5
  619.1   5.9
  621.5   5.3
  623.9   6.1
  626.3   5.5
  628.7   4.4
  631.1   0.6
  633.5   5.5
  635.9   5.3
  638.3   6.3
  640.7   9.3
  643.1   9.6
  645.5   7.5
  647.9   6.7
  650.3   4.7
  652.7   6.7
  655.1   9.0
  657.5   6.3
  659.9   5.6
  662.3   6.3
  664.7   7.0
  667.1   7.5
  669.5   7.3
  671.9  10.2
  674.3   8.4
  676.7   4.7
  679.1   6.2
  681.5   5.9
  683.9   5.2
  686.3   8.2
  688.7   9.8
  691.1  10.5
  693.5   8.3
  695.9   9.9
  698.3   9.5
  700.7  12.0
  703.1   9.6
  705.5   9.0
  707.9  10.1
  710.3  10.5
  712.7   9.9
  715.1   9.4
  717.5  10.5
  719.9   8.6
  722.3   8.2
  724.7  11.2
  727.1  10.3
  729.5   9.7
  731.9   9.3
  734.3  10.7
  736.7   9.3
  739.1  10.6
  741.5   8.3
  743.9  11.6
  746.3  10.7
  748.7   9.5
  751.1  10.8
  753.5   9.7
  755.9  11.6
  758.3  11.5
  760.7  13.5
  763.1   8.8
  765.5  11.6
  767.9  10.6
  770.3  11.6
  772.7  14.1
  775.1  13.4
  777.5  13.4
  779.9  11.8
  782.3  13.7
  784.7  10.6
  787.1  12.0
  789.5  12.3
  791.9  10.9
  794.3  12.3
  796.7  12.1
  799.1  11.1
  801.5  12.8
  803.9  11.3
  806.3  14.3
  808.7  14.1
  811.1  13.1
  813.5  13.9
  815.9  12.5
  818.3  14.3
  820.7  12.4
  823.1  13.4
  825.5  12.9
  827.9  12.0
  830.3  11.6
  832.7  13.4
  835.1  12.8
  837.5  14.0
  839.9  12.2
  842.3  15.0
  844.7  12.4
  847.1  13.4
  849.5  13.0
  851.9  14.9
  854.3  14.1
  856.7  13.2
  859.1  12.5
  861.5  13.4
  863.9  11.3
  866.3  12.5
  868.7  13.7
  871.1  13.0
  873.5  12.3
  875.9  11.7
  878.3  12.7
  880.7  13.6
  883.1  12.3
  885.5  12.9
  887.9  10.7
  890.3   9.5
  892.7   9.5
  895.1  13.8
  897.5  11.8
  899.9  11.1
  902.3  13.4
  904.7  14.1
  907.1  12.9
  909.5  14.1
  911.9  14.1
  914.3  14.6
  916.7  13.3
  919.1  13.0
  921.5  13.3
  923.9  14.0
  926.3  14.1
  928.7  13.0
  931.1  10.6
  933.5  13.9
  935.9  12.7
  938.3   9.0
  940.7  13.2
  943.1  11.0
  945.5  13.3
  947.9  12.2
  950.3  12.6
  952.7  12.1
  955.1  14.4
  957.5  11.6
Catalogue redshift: 0.722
